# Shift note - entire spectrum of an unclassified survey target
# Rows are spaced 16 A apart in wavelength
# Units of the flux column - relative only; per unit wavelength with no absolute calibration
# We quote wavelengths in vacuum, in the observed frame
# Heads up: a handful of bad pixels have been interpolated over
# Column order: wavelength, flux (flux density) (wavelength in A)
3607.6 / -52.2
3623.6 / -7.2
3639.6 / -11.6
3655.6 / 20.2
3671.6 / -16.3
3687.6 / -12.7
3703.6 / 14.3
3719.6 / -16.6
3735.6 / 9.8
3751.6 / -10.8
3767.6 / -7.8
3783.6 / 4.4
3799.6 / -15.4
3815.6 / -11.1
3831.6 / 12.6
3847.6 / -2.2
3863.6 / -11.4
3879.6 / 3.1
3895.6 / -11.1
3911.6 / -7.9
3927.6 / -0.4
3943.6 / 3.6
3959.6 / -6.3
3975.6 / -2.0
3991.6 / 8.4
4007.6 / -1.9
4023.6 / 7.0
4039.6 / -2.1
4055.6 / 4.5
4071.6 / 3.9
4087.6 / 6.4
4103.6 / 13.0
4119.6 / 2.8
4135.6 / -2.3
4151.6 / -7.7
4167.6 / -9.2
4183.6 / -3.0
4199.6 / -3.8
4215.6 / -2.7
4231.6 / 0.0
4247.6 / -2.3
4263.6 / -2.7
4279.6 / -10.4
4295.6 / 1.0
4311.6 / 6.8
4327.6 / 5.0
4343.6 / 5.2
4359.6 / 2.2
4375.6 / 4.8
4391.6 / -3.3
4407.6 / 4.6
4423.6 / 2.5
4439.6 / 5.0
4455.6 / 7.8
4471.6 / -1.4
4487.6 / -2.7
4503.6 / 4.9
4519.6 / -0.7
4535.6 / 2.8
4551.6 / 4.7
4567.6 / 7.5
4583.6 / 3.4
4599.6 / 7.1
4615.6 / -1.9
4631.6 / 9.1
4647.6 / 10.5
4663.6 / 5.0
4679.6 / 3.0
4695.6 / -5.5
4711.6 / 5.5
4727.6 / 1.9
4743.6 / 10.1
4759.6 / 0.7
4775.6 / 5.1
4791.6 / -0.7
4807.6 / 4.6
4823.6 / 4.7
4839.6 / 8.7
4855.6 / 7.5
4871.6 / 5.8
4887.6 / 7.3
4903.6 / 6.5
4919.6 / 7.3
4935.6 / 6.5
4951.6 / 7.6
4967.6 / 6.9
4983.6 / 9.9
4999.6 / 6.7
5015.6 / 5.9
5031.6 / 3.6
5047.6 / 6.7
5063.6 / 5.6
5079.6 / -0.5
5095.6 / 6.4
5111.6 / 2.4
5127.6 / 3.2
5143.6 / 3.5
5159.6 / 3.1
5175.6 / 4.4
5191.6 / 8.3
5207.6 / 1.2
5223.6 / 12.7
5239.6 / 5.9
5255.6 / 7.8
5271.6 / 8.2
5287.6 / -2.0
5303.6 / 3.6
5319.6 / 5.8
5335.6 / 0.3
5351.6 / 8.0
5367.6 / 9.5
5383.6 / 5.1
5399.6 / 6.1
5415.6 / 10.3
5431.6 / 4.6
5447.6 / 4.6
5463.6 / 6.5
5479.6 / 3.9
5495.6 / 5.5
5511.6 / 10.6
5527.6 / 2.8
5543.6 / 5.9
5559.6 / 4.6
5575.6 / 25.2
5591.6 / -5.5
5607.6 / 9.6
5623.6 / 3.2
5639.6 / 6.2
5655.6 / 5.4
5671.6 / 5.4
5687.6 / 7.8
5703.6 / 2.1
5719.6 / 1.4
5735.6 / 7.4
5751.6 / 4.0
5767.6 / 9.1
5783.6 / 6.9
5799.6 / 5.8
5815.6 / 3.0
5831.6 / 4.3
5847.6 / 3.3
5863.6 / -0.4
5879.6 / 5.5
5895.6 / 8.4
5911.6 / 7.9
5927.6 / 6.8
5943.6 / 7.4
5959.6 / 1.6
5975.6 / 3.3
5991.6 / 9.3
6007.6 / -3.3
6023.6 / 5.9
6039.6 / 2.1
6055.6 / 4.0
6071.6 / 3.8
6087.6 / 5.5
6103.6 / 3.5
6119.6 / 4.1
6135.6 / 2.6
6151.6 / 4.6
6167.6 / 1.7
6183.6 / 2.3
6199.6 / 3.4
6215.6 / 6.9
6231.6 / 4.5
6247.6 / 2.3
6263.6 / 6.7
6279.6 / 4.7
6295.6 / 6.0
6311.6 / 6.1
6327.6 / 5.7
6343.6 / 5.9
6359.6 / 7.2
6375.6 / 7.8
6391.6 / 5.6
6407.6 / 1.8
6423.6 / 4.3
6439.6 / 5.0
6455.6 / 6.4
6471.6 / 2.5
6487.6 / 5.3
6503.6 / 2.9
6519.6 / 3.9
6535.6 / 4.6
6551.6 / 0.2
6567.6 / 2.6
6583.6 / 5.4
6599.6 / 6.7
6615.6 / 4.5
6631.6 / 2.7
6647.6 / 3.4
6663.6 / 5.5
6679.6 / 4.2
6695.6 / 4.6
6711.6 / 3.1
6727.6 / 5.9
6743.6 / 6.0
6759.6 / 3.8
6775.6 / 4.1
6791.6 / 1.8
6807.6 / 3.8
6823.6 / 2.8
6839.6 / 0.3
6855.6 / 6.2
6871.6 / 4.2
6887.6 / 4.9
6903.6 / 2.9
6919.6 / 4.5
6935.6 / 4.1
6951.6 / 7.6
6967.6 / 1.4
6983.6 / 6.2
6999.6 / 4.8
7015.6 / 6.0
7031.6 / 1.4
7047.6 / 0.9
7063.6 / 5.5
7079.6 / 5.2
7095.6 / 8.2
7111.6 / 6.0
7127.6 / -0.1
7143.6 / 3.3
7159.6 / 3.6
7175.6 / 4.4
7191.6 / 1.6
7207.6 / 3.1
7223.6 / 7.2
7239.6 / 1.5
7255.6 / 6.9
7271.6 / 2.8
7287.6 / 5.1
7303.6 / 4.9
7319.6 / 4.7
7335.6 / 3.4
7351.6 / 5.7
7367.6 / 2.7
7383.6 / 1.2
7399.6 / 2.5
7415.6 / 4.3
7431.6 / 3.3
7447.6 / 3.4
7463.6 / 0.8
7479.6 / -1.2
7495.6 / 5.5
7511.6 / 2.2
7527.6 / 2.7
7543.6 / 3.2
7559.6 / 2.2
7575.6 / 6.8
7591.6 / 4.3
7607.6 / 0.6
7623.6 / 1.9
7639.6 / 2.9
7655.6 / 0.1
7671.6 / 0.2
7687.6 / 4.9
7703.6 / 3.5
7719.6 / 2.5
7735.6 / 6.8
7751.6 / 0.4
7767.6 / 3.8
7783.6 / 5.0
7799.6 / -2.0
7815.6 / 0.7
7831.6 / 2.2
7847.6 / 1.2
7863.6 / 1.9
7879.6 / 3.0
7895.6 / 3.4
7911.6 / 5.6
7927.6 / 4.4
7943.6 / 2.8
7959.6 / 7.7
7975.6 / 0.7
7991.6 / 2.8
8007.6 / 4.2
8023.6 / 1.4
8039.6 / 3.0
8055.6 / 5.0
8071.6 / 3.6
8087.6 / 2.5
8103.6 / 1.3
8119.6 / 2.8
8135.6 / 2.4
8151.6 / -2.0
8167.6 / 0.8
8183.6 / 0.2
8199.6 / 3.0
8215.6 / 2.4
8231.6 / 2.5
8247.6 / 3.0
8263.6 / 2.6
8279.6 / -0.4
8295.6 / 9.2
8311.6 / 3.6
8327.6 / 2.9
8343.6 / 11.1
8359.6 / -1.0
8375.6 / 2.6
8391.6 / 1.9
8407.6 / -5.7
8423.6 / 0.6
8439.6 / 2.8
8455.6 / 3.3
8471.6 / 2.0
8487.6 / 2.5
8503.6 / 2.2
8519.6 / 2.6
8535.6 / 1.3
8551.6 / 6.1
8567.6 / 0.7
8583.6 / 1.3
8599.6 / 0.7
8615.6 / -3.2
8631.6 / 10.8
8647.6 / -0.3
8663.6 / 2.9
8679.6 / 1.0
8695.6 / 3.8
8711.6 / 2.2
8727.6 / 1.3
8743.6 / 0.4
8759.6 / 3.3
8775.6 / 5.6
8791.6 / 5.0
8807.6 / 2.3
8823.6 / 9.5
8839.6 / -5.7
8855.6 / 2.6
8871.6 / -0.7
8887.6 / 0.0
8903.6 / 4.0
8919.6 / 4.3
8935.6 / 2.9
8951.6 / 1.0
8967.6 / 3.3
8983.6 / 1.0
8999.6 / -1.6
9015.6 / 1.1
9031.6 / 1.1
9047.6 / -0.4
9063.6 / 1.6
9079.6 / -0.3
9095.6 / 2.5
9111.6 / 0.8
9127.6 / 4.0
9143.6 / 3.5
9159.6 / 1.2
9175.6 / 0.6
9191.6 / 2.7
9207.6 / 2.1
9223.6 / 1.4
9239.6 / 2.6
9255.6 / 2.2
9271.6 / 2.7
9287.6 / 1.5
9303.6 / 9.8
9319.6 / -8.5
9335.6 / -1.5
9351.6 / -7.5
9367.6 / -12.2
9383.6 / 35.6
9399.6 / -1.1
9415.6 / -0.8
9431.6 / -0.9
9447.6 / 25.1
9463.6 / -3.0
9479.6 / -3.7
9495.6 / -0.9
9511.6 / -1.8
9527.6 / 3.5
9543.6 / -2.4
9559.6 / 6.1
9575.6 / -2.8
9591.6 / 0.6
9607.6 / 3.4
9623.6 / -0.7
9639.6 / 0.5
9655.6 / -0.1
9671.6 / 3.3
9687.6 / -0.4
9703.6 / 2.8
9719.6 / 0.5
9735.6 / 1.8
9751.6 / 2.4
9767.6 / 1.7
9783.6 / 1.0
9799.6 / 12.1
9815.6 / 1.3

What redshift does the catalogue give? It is 0.081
